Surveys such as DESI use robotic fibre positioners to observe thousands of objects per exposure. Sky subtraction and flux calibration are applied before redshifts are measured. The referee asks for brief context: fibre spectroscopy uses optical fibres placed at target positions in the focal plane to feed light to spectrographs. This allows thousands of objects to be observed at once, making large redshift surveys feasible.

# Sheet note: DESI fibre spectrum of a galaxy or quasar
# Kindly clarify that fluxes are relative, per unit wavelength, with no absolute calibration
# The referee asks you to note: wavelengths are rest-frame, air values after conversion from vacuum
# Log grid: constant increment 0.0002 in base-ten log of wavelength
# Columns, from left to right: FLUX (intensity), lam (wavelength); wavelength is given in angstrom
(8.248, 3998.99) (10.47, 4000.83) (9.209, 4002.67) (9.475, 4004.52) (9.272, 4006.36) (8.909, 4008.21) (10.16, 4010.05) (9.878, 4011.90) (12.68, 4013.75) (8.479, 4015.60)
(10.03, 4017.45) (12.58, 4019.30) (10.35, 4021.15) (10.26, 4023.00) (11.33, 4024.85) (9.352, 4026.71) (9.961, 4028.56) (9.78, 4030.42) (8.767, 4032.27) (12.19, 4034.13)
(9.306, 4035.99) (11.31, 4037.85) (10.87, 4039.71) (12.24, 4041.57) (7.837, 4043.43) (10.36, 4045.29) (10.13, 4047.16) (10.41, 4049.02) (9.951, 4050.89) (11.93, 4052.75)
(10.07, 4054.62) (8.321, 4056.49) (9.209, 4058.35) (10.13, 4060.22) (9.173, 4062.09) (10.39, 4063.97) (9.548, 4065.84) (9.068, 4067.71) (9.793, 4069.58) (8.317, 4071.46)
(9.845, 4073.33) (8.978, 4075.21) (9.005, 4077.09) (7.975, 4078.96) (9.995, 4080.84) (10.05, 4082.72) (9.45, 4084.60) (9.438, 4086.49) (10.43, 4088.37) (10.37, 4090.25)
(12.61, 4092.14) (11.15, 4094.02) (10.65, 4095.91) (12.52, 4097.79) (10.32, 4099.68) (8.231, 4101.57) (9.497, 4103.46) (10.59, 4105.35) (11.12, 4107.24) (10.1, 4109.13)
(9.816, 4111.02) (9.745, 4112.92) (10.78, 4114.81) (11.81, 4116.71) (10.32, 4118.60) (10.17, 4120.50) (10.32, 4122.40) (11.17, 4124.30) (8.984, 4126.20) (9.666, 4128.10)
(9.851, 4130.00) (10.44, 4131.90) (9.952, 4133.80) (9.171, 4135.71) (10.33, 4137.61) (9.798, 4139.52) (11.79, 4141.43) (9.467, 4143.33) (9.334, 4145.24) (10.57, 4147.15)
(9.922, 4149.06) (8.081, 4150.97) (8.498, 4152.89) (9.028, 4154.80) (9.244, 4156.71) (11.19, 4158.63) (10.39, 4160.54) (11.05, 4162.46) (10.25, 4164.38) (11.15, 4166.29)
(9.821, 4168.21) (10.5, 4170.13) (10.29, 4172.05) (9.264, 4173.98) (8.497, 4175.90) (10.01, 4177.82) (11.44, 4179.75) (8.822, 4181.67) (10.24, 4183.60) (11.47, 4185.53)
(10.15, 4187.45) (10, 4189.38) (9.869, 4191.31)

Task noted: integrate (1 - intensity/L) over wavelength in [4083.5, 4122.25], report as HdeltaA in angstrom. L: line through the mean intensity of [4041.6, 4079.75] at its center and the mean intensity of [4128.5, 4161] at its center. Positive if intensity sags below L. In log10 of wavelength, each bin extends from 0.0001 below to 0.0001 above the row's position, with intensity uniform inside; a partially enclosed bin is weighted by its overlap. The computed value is -3.0 angstrom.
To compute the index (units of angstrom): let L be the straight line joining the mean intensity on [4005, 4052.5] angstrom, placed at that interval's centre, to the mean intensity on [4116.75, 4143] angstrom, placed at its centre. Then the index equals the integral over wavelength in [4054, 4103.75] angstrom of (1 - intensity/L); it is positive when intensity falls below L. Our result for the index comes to 2.1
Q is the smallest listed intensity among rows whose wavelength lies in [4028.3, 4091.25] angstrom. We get 7.837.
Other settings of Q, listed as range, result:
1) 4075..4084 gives 7.975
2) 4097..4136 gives 8.231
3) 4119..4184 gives 8.081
